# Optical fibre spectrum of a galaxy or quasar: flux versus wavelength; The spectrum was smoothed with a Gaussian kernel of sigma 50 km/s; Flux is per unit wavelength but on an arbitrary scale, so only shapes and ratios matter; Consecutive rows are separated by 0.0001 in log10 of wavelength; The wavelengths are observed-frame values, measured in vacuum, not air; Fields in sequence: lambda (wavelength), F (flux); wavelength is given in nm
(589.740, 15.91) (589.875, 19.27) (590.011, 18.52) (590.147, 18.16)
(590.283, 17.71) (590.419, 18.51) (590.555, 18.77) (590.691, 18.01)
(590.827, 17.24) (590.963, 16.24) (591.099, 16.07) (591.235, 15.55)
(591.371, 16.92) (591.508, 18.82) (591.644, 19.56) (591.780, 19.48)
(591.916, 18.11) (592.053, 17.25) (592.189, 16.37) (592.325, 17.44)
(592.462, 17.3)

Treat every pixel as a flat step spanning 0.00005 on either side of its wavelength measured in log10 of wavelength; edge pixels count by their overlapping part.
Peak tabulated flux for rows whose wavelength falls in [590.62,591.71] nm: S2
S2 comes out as 19.56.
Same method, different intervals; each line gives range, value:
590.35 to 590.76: 18.77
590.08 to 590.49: 18.51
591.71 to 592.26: 19.48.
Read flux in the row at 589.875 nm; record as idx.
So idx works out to 19.27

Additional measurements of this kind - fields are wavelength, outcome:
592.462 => 17.3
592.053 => 17.25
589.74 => 15.91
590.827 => 17.24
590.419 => 18.51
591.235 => 15.55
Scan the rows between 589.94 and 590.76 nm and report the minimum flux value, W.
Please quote 17.71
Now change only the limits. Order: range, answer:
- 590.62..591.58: 15.55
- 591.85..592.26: 16.37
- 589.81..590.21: 18.16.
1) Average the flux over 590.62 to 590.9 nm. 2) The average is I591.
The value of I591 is 17.6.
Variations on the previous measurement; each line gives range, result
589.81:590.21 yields 18.6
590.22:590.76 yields 18.3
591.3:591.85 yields 18.7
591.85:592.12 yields 17.6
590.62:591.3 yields 16.6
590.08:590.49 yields 18.1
